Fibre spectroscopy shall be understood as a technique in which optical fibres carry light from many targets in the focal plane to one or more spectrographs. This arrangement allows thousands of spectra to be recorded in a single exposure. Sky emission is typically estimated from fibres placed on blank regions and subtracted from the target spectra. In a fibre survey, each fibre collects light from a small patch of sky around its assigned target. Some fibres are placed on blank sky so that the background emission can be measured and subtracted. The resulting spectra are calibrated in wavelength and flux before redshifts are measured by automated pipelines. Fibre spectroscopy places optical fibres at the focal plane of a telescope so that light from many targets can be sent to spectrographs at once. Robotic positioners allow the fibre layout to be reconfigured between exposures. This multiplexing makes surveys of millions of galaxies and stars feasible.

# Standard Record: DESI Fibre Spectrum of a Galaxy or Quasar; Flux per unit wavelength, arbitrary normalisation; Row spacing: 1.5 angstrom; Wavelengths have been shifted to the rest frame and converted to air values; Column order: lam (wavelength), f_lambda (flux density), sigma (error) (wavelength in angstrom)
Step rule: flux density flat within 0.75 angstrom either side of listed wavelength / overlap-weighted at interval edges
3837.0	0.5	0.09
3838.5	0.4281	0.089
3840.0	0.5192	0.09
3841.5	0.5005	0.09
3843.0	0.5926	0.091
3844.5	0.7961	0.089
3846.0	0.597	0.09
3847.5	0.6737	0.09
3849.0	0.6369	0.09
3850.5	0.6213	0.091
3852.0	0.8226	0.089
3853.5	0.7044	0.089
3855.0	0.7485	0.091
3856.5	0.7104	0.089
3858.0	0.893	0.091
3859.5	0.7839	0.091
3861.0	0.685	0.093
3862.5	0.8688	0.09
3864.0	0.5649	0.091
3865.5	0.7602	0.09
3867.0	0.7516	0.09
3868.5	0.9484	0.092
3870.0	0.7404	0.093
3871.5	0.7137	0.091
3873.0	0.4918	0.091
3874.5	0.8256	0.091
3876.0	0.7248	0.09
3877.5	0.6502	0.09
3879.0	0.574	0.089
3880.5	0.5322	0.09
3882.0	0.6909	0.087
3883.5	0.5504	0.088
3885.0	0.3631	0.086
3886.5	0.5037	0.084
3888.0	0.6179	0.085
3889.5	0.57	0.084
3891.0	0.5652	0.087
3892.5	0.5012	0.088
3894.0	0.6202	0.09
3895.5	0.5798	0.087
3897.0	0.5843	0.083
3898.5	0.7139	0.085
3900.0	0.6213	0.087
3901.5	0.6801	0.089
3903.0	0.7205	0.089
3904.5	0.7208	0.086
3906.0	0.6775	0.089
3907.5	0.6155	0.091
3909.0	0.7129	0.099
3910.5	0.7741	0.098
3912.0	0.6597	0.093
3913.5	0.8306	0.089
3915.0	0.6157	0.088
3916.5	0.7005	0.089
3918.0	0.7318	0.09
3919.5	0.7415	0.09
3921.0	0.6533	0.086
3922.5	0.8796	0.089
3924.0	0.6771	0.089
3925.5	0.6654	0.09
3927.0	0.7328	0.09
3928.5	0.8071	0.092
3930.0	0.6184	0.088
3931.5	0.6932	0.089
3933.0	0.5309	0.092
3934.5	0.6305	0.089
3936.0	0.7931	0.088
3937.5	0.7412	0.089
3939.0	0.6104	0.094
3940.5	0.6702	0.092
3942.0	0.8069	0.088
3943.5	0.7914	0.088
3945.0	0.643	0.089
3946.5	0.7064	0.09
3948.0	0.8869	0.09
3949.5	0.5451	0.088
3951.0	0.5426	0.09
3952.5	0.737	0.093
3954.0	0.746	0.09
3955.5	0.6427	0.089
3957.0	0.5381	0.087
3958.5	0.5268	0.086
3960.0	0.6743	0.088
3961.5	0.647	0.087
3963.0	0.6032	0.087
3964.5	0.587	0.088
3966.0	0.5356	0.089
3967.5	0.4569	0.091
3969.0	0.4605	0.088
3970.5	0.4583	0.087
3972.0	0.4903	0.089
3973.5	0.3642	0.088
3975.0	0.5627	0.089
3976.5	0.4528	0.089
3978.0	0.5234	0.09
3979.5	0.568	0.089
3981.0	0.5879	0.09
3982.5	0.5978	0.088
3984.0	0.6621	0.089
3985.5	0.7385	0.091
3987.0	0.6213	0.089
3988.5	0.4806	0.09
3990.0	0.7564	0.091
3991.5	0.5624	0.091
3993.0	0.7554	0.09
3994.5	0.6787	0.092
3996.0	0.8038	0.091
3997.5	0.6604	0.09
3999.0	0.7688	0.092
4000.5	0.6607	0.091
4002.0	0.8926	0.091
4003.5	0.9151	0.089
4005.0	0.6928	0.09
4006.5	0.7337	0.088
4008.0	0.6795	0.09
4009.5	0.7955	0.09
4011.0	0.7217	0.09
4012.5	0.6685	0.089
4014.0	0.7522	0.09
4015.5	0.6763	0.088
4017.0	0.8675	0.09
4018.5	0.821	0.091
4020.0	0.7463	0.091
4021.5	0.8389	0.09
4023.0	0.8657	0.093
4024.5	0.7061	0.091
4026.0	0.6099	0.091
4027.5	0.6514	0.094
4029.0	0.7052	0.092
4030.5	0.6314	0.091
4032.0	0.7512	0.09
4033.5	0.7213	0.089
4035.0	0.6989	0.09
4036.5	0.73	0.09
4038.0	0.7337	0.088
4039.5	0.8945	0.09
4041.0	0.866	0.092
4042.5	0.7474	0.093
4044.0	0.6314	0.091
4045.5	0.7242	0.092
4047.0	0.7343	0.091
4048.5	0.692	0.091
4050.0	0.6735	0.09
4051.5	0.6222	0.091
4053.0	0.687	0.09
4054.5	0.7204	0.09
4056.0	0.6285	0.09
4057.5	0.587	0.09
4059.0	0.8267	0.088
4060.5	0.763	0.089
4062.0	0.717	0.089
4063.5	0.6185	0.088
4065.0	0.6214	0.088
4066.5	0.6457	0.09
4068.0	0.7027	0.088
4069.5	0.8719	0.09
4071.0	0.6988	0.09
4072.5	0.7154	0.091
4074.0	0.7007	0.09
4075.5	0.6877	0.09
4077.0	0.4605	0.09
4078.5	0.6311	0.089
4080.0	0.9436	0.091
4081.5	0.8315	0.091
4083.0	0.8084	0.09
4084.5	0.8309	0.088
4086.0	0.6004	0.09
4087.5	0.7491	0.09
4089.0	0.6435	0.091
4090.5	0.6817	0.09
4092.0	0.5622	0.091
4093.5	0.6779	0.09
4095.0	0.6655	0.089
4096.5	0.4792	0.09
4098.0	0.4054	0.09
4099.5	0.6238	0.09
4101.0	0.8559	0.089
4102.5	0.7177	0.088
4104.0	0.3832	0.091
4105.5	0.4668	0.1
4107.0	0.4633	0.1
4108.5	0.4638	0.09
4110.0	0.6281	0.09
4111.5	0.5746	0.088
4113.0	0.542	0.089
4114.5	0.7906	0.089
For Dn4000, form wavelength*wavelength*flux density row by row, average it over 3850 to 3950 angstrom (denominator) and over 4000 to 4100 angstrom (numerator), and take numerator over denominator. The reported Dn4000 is 1.12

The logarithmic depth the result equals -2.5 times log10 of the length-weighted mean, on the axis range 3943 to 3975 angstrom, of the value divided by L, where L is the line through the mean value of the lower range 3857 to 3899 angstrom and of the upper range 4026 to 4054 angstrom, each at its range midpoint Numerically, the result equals 0.148 mag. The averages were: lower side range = 0.656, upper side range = 0.714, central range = 0.597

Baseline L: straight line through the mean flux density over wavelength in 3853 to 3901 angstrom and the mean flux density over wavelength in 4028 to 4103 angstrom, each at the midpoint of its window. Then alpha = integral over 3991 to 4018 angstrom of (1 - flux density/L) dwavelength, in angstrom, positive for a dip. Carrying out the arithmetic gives -2.1 angstrom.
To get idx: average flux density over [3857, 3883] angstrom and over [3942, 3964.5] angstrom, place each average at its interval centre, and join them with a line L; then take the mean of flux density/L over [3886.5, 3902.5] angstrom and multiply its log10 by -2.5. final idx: 0.163 mag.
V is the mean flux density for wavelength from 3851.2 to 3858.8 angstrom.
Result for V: 0.775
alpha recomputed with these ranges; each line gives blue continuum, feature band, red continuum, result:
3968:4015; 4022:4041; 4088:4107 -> -3.20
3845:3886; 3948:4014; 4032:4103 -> 5.75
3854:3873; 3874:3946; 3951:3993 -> 1.11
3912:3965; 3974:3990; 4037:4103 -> 2.42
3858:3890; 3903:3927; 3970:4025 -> -1.39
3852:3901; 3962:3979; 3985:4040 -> 4.94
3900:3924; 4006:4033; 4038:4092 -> -0.89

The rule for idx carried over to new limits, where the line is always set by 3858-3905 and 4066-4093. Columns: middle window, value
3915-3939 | -0.05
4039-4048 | -0.09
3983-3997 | 0.02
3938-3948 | -0.07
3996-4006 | -0.12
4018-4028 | -0.08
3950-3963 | 0.08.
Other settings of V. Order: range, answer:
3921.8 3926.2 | 0.74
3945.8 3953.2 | 0.683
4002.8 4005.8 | 0.801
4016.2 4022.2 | 0.817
